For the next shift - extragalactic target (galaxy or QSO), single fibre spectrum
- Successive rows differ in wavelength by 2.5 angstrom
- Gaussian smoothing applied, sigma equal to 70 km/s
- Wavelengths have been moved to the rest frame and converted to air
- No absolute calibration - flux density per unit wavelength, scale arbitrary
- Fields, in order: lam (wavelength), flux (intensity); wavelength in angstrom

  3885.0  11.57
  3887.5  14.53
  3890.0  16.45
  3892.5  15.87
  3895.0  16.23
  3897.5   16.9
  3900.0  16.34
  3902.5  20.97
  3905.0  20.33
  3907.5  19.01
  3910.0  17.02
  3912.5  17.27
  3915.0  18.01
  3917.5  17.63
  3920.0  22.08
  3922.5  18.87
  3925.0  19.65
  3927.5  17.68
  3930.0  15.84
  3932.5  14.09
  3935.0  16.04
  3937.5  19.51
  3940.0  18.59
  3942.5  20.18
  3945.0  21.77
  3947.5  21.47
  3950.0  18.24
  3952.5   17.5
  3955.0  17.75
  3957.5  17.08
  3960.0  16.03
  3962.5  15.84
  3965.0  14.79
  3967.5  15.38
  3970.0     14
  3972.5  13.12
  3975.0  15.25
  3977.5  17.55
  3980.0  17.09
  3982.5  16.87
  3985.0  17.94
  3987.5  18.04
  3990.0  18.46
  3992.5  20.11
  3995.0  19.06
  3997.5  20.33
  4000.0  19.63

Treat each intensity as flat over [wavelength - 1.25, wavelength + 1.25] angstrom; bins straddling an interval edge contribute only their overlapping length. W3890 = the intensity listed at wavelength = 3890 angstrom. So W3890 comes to 16.45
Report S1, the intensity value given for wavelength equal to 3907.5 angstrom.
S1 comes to 19.01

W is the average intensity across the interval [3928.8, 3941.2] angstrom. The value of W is 16.8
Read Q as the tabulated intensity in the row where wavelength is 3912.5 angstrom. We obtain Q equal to 17.27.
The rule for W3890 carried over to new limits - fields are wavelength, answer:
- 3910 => 17.02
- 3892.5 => 15.87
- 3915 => 18.01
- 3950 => 18.24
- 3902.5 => 20.97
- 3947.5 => 21.47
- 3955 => 17.75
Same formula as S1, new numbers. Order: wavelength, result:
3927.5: 17.68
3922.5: 18.87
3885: 11.57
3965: 14.79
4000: 19.63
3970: 14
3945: 21.77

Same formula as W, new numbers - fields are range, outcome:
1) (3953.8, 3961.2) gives 17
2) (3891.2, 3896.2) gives 16.1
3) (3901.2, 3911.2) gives 19.3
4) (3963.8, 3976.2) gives 14.5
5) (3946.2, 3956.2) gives 18.8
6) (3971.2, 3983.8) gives 16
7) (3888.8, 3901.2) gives 16.4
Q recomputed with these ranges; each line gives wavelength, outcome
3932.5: 14.09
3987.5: 18.04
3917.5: 17.63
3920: 22.08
